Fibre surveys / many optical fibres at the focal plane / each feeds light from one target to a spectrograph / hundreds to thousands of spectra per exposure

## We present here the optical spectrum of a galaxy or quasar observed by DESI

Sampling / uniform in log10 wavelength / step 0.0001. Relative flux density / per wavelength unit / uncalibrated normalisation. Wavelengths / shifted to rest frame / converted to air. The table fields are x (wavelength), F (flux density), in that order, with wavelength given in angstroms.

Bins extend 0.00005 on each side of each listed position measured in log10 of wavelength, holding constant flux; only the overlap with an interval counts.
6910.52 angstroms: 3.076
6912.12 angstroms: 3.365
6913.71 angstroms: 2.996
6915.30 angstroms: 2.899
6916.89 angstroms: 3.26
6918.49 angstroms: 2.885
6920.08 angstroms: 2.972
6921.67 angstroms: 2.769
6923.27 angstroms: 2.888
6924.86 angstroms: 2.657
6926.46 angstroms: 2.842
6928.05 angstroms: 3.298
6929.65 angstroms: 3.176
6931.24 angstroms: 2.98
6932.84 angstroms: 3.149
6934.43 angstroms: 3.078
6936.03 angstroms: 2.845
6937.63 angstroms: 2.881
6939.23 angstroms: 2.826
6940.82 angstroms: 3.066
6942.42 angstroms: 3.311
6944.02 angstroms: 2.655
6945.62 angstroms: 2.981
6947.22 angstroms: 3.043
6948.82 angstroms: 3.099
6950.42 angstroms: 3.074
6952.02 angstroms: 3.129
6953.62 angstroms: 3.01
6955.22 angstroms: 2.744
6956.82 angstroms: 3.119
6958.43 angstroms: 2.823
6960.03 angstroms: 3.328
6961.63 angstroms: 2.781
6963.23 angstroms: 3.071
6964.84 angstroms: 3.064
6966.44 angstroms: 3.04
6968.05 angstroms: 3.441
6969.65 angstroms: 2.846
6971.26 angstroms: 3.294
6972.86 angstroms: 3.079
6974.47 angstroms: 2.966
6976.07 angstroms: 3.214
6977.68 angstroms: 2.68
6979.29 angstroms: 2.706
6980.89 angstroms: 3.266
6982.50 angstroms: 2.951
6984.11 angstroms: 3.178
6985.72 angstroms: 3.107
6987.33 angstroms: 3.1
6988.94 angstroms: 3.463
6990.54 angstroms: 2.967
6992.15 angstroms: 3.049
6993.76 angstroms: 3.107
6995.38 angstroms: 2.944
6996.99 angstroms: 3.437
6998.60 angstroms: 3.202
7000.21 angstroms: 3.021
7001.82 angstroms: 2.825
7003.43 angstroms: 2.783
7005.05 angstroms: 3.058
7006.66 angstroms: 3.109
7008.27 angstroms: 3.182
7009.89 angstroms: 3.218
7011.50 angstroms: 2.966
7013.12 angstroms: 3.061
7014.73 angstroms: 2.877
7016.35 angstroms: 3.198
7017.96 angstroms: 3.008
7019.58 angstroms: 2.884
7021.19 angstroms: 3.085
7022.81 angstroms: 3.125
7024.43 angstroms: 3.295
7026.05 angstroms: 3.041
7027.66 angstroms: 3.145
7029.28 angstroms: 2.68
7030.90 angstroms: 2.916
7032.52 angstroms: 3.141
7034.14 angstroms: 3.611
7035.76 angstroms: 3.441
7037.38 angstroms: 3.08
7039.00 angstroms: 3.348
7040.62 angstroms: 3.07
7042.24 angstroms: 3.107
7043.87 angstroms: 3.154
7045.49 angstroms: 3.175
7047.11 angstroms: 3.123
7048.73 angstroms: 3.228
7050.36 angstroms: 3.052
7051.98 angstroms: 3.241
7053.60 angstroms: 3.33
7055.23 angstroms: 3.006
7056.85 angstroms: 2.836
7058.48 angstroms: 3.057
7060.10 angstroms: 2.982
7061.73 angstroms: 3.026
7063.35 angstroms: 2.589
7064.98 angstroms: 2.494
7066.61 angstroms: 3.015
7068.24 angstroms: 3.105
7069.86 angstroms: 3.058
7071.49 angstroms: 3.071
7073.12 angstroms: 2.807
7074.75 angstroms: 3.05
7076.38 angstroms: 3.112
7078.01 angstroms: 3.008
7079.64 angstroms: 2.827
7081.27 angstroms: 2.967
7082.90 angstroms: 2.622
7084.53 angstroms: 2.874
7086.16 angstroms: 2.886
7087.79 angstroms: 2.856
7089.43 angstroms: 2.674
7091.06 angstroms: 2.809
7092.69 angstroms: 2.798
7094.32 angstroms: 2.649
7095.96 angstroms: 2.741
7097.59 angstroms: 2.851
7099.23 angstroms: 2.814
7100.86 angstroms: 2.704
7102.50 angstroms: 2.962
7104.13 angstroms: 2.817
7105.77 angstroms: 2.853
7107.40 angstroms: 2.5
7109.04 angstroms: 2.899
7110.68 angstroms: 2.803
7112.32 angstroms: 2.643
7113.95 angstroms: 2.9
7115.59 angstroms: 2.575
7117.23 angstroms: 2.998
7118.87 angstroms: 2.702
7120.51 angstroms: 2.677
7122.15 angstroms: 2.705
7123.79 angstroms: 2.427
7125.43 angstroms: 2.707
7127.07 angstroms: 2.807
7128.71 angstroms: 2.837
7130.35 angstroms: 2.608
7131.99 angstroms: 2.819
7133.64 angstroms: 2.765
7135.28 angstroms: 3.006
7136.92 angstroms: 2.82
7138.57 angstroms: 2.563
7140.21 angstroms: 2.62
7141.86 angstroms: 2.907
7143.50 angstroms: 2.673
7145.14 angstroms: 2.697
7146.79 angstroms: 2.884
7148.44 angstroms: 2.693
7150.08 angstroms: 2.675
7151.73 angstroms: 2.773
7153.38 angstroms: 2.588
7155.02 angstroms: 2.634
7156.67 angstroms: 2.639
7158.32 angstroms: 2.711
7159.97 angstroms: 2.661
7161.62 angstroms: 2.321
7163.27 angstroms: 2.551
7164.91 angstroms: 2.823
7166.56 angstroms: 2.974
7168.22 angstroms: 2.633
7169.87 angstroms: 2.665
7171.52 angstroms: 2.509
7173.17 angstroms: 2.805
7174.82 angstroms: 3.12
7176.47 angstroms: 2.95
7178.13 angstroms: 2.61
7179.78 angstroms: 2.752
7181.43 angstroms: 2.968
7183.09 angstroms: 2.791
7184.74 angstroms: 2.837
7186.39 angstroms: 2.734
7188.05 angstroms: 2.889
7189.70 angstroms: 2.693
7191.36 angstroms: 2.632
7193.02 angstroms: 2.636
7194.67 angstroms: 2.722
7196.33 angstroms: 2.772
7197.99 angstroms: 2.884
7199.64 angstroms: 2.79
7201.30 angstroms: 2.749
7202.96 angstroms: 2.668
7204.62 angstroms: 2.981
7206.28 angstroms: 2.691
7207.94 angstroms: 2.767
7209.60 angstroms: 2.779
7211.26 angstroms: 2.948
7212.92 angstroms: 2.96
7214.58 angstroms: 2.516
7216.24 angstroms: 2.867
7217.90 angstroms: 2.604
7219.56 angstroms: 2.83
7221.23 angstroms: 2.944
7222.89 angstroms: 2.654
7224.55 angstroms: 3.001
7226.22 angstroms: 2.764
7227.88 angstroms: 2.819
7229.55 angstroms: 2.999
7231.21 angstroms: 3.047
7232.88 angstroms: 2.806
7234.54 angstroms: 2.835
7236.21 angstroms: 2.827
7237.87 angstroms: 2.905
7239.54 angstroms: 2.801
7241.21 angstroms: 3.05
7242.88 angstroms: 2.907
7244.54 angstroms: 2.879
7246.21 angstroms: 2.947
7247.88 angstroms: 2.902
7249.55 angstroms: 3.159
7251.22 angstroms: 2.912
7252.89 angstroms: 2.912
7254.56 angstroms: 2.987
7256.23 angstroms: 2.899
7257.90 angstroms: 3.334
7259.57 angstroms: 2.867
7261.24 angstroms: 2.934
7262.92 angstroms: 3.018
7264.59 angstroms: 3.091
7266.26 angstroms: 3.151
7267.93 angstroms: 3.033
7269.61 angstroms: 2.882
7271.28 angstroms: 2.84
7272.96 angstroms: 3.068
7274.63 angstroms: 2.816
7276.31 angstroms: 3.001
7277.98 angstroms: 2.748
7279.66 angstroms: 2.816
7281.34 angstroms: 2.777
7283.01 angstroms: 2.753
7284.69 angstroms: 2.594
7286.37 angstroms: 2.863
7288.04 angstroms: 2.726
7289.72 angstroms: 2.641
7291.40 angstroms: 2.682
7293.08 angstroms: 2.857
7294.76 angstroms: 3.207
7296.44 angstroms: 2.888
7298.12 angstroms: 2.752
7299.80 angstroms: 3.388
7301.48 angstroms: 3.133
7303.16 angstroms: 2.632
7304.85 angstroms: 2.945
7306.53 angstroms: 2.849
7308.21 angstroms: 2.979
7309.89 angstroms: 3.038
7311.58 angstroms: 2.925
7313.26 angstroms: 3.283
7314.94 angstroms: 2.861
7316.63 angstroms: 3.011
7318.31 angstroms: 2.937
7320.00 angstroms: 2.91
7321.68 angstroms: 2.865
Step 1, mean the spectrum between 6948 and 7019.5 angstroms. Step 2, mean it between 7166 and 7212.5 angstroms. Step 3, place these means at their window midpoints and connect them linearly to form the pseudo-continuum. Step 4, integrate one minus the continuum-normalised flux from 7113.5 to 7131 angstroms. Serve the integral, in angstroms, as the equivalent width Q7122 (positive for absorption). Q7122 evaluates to 0.9 angstroms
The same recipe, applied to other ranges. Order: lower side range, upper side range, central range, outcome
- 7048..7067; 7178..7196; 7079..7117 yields 1.66 angstroms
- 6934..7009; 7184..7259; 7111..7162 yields 3.50 angstroms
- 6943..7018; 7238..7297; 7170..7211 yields 2.34 angstroms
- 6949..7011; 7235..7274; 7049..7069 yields 0.34 angstroms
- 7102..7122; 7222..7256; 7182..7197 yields 0.55 angstroms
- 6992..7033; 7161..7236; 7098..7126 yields 1.55 angstroms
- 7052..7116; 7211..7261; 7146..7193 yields 2.49 angstroms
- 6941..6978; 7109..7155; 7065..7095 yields -0.65 angstroms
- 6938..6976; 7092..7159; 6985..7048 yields -3.73 angstroms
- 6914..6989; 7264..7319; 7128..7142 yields 0.93 angstroms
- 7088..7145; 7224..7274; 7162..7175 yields 0.48 angstroms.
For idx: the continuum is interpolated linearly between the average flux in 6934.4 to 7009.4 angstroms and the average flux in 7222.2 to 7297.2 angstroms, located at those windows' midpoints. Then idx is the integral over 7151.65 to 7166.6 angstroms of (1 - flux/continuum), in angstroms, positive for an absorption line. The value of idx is 1.55 angstroms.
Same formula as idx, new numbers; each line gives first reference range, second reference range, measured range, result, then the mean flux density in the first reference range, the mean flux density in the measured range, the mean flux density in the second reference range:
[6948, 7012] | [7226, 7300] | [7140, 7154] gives 1.1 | 3.06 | 2.73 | 2.91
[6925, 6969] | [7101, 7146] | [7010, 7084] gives -4.5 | 3.03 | 3.05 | 2.75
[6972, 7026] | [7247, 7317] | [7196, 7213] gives 0.9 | 3.06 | 2.81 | 2.93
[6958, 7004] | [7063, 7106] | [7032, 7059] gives -2.2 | 3.06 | 3.18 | 2.85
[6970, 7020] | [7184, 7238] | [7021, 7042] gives -0.9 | 3.06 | 3.15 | 2.8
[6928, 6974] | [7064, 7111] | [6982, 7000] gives -0.9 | 3.04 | 3.14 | 2.85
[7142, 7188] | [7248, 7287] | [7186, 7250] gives 0.2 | 2.73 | 2.83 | 2.93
